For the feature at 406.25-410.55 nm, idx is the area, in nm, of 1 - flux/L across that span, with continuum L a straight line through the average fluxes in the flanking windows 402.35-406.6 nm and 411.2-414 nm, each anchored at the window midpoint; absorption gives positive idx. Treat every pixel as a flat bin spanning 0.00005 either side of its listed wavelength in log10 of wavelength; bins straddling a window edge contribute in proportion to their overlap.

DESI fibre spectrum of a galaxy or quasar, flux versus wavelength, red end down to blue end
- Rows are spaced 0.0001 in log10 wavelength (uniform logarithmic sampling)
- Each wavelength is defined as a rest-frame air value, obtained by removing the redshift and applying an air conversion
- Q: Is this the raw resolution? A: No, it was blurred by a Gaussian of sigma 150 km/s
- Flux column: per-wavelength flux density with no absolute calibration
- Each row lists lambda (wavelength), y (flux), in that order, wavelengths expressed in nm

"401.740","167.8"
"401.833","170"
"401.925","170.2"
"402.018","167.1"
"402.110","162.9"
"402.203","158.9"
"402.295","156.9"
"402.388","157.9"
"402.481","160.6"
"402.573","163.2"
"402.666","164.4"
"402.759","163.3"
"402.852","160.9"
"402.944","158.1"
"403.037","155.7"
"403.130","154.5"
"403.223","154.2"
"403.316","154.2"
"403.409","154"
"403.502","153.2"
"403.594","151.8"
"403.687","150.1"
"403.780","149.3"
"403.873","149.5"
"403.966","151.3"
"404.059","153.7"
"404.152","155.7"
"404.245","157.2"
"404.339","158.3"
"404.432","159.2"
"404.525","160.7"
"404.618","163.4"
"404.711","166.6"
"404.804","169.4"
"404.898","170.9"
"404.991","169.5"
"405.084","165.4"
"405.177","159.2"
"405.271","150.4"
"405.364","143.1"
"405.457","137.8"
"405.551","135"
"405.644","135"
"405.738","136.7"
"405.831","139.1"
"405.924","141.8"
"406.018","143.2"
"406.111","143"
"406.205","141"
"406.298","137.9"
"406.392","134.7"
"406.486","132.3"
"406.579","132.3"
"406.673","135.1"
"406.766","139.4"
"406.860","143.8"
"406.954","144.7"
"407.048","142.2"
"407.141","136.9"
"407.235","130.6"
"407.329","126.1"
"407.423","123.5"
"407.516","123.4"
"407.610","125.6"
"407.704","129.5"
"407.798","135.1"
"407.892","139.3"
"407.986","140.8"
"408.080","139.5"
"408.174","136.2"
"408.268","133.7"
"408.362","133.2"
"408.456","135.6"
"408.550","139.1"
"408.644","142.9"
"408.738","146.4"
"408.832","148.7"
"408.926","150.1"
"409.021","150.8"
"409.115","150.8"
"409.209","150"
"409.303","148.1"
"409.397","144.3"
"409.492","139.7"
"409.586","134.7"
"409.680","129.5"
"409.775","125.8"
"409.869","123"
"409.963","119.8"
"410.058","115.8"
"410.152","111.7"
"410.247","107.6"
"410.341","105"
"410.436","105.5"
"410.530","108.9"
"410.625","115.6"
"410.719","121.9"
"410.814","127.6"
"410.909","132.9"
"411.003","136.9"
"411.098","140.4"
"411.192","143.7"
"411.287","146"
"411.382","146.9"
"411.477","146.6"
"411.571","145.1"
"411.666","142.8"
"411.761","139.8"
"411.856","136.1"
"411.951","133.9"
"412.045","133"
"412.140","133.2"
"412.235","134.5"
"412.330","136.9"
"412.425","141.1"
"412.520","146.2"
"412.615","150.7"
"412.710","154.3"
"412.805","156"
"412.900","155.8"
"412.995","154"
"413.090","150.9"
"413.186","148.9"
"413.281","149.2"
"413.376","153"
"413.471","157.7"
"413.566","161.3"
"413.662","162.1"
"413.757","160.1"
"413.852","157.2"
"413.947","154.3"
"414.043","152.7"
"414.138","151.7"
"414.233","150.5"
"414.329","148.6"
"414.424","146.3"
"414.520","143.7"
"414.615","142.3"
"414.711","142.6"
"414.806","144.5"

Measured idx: 0.48 nm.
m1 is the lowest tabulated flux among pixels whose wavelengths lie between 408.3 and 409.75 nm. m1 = 129.5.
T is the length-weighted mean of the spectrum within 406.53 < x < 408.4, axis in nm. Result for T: 135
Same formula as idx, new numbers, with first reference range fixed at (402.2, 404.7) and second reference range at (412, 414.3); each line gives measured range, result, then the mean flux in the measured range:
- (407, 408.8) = 0.22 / 135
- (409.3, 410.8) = 0.30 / 122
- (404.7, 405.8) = 0.02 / 153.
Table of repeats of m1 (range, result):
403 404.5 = 149.3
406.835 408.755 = 123.4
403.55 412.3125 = 105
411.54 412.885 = 133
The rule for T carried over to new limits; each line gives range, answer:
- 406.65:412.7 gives 135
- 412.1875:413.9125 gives 152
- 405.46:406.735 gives 138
